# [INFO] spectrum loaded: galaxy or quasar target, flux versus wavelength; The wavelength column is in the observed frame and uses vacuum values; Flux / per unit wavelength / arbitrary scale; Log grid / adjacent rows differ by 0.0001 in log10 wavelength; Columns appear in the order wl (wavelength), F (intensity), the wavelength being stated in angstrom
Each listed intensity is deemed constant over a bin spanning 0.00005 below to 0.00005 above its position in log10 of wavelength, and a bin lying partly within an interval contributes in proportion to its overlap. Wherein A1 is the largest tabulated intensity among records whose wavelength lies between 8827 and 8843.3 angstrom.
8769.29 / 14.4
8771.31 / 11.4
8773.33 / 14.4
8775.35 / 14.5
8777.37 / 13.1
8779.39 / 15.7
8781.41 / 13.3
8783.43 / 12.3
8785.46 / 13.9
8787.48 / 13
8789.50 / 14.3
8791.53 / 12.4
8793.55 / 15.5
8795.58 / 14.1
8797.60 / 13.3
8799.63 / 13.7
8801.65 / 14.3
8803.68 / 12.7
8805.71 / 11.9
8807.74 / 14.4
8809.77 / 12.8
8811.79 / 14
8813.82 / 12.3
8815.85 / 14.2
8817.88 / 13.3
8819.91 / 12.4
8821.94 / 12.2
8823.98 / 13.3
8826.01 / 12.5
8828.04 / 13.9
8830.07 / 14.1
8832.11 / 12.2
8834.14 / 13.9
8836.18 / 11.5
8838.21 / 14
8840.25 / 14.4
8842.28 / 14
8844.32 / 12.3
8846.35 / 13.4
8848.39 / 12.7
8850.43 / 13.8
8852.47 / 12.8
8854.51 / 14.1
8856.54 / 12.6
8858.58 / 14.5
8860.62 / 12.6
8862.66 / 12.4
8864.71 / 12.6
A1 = 14.4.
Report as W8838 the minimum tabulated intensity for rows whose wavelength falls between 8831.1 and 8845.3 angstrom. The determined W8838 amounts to 11.5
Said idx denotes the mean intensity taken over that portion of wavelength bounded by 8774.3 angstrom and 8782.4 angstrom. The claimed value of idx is 14.2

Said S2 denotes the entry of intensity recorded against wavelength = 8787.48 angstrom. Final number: 13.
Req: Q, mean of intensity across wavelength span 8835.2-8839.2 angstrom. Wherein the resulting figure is 12.8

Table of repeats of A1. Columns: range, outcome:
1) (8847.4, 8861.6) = 14.5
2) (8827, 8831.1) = 14.1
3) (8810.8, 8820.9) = 14.2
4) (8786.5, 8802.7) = 15.5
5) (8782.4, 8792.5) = 14.3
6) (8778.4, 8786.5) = 15.7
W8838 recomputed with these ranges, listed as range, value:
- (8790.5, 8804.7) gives 12.4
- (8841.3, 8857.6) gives 12.3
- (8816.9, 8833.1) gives 12.2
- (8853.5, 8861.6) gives 12.6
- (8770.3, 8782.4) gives 11.4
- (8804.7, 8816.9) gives 11.9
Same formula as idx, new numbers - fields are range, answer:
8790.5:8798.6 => 13.8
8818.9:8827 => 12.6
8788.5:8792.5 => 13.3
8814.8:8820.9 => 13.3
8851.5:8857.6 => 13.2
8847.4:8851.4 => 13.2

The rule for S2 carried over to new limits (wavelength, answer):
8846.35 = 13.4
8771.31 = 11.4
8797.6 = 13.3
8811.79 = 14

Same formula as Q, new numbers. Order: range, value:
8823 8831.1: 13.5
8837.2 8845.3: 13.7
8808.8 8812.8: 13.4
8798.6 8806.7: 13.1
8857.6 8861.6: 13.5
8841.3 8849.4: 13.1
